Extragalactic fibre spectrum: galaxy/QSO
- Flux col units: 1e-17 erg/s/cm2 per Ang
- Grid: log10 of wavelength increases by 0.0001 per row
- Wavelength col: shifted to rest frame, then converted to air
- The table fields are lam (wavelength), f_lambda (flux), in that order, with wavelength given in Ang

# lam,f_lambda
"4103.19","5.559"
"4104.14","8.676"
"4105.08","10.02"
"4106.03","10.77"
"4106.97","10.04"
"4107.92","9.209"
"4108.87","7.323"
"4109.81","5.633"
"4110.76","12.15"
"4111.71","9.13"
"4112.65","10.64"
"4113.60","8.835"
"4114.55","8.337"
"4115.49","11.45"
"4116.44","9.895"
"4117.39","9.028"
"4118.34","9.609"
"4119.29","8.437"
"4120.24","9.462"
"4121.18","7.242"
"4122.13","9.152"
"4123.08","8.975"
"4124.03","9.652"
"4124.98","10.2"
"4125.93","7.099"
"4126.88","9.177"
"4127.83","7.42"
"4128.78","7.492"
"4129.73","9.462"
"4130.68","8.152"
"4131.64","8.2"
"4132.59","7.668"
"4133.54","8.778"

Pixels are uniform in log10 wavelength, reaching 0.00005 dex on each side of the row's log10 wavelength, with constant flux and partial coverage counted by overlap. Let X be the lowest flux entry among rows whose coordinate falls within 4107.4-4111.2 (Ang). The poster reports 5.633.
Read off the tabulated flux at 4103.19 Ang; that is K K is 5.559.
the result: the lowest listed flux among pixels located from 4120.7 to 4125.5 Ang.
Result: 7.242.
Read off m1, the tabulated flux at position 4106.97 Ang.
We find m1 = 10.04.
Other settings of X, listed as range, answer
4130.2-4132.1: 8.152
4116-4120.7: 8.437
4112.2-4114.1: 8.835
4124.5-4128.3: 7.099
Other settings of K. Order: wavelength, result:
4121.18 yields 7.242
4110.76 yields 12.15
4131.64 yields 8.2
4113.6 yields 8.835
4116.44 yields 9.895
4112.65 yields 10.64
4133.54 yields 8.778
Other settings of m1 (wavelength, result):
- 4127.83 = 7.42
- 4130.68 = 8.152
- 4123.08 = 8.975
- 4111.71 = 9.13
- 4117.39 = 9.028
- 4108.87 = 7.323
